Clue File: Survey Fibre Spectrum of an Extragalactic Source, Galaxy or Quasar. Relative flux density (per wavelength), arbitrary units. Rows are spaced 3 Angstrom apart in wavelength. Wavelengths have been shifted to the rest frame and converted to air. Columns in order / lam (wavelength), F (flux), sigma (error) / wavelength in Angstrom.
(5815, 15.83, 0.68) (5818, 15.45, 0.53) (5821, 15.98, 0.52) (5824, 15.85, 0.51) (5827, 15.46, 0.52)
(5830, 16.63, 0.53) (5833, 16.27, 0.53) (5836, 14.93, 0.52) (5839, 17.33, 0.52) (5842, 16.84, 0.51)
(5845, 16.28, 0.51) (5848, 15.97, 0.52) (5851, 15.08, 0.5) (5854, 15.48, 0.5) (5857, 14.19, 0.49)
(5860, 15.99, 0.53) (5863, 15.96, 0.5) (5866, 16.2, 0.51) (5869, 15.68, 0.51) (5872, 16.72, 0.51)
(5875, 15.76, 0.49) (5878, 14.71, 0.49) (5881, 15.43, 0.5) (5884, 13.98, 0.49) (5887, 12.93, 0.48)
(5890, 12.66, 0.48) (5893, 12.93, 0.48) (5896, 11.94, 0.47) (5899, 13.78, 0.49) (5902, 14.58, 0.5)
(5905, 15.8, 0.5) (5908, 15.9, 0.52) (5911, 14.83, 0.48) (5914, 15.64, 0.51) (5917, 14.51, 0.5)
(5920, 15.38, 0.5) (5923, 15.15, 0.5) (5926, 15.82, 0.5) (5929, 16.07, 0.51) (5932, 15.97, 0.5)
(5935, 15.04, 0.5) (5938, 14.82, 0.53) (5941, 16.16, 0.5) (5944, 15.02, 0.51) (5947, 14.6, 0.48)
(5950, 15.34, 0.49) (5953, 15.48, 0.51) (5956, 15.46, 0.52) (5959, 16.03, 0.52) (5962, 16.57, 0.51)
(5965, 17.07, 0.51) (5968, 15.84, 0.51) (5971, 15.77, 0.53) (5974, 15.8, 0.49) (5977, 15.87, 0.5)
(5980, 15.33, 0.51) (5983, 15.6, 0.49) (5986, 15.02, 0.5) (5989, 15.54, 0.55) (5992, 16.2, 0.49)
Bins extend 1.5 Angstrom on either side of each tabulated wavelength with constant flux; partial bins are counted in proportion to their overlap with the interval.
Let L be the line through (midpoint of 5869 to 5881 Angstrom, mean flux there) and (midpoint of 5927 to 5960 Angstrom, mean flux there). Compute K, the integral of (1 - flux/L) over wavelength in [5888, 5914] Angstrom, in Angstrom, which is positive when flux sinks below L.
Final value 2.5 Angstrom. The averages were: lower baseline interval 15.7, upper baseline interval 15.5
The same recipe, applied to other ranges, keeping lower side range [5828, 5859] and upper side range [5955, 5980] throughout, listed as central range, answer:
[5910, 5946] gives 1.4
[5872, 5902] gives 3.7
